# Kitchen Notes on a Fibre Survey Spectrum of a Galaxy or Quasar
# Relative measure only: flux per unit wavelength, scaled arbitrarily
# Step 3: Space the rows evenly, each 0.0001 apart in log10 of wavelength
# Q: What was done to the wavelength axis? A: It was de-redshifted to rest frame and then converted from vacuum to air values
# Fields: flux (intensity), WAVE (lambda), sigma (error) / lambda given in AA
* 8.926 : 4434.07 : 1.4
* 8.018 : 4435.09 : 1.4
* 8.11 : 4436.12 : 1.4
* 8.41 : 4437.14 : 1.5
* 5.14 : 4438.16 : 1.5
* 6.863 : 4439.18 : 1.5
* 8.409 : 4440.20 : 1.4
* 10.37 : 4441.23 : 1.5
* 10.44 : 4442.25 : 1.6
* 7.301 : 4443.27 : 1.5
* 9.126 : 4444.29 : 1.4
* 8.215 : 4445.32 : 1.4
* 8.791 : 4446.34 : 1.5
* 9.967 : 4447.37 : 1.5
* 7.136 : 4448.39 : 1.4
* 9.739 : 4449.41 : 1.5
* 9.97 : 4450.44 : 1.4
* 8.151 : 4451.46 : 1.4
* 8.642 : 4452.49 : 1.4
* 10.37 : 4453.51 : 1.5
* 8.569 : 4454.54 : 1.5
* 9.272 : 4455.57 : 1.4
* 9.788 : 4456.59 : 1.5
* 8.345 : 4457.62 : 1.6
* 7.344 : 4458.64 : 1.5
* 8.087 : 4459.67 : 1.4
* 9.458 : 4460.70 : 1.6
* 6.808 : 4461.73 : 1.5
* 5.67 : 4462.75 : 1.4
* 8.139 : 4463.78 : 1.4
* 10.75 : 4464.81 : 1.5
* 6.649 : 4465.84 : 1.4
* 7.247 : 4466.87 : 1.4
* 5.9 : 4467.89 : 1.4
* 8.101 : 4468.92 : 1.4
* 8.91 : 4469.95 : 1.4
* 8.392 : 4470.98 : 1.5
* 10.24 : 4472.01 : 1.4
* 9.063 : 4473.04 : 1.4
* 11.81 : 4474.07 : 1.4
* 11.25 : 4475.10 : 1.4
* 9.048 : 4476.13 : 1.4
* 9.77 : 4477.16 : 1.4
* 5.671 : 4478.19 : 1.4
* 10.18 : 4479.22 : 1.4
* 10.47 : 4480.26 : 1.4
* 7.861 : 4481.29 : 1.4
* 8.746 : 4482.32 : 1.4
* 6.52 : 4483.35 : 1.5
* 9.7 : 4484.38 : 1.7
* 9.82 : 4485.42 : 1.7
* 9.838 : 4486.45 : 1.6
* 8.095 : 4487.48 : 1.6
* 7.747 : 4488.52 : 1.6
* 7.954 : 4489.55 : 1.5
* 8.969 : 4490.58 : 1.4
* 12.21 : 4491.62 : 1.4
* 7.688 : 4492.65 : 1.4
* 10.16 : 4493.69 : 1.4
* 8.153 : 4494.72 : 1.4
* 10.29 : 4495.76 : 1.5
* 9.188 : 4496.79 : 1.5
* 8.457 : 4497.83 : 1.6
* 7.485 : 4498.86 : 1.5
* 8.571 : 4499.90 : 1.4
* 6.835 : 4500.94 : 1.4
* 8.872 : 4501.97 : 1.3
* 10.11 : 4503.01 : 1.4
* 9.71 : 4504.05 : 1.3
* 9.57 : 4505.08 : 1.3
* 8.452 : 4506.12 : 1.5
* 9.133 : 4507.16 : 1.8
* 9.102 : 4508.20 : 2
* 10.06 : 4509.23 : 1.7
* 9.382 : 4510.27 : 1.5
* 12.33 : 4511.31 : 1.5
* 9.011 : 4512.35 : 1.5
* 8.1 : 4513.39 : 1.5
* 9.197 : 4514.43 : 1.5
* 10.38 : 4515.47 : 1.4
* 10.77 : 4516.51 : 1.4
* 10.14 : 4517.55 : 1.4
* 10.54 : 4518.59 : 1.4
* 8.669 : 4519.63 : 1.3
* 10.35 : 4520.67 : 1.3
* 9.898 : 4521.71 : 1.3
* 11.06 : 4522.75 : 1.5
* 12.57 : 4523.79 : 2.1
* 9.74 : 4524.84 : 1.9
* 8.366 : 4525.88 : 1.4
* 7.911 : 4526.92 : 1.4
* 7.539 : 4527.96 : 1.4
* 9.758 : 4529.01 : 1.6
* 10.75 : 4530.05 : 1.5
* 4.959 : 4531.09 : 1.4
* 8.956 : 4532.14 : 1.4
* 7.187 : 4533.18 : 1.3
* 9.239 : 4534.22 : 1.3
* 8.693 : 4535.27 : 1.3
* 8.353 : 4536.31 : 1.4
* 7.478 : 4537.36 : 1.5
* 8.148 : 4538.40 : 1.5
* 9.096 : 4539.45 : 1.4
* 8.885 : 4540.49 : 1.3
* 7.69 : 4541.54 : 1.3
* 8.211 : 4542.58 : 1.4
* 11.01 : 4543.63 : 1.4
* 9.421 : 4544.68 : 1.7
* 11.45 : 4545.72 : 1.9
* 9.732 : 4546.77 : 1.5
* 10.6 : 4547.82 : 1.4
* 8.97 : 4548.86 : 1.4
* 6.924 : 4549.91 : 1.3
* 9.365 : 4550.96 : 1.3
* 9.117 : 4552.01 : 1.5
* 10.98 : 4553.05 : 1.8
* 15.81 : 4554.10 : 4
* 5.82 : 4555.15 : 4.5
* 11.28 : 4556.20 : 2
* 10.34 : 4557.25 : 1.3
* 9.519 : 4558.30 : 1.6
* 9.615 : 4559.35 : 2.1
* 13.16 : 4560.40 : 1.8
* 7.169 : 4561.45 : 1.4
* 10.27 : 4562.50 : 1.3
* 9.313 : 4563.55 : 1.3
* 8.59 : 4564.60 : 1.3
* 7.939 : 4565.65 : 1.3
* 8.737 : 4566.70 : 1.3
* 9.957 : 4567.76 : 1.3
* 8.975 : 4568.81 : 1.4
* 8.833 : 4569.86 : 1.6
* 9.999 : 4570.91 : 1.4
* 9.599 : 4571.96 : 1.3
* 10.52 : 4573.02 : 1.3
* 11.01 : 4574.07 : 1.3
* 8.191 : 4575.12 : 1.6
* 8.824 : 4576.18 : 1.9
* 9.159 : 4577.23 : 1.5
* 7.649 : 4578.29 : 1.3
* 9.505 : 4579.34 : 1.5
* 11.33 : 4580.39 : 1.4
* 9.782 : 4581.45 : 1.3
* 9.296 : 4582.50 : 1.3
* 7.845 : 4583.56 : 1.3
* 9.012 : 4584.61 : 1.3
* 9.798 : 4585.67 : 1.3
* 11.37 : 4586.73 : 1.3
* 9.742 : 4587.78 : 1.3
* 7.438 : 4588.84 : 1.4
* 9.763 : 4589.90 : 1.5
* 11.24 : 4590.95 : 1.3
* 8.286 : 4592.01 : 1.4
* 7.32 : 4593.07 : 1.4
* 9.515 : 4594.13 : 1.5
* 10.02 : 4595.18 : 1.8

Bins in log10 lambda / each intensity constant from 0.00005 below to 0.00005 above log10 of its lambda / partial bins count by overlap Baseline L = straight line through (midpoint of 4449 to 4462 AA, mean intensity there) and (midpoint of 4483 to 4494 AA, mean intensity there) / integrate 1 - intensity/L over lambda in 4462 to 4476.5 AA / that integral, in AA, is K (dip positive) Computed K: 0.5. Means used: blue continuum 8.83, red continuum 8.98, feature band 8.62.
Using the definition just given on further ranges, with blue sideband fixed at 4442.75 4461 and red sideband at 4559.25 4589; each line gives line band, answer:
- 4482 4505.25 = 0.3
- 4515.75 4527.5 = -1.1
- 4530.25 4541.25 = 1.3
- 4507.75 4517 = -0.7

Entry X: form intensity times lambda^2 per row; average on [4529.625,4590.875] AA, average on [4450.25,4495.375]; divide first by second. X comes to 1.11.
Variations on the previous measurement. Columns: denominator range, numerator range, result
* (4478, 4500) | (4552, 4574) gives 1.15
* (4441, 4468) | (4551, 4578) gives 1.19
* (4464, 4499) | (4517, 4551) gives 1.05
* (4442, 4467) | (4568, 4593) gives 1.16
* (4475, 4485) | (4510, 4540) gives 1.07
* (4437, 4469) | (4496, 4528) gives 1.16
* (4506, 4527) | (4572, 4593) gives 0.99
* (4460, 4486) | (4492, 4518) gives 1.09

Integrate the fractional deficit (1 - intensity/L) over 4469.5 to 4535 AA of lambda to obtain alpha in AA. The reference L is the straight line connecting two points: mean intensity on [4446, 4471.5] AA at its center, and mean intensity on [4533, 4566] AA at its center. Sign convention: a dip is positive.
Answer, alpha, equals -2.6 AA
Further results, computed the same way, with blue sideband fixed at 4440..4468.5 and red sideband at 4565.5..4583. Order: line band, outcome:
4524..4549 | 0.7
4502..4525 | -2.4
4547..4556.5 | -0.6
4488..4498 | -0.3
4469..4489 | -0.9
